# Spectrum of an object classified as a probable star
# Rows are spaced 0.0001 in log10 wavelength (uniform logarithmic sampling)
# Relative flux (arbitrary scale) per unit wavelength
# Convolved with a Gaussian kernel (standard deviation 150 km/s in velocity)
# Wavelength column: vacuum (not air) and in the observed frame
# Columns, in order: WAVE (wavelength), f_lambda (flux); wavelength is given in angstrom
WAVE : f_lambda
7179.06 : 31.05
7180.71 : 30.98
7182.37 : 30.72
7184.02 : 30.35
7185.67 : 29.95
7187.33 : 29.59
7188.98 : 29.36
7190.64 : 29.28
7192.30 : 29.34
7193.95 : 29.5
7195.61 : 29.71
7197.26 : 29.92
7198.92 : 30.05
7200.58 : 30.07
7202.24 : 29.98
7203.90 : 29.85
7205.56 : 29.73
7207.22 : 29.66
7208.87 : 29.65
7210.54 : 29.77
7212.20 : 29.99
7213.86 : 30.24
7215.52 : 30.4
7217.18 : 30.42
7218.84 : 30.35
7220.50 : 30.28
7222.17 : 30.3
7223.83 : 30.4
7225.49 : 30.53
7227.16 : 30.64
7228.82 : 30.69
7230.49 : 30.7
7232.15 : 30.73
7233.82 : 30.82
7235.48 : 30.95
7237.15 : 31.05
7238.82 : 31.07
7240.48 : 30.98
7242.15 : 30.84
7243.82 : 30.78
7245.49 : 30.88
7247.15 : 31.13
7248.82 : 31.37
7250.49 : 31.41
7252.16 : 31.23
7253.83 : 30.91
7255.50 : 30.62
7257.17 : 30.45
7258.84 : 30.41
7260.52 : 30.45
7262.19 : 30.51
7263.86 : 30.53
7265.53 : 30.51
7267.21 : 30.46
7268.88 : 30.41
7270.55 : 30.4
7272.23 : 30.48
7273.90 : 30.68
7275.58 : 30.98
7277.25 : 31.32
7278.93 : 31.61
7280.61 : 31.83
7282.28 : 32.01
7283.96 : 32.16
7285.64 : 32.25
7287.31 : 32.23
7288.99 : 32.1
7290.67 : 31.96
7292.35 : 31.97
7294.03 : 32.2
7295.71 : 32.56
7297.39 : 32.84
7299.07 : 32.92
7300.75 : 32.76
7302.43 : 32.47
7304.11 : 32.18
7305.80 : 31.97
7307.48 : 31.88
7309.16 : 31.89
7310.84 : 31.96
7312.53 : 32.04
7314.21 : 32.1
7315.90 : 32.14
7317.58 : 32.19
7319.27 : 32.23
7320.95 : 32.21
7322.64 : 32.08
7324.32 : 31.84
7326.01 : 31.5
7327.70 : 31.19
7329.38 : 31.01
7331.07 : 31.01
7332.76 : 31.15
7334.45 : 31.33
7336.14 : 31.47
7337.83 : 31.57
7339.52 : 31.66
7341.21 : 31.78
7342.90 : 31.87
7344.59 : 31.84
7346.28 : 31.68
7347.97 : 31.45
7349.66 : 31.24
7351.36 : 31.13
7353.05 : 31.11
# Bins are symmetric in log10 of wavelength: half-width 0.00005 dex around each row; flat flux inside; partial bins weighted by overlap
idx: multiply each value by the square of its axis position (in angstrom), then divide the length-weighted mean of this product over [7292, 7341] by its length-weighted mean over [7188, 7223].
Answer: 1.10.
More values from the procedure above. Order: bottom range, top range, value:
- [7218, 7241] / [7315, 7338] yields 1.06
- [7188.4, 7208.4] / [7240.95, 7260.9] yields 1.05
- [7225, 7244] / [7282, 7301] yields 1.07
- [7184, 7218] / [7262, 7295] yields 1.07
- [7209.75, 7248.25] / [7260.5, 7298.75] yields 1.04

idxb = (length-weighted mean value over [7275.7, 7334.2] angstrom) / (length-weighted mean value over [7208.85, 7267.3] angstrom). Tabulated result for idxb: 1.0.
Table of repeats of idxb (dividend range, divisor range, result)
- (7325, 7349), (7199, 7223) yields 1.05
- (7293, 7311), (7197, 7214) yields 1.08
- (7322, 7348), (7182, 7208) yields 1.06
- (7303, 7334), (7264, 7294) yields 1.01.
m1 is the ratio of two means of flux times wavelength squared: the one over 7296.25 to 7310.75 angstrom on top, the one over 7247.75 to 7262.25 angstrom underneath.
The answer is 1.1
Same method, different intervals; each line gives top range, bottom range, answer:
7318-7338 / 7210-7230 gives 1.07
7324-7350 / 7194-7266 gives 1.06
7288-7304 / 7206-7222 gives 1.10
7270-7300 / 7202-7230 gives 1.07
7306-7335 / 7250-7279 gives 1.05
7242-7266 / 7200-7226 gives 1.04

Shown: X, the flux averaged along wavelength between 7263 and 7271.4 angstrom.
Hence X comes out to 30.5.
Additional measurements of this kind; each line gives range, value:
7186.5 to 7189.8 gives 29.5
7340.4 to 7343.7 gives 31.8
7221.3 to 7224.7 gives 30.3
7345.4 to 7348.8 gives 31.6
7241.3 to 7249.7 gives 31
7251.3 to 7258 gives 30.8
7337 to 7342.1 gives 31.7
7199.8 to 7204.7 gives 29.9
